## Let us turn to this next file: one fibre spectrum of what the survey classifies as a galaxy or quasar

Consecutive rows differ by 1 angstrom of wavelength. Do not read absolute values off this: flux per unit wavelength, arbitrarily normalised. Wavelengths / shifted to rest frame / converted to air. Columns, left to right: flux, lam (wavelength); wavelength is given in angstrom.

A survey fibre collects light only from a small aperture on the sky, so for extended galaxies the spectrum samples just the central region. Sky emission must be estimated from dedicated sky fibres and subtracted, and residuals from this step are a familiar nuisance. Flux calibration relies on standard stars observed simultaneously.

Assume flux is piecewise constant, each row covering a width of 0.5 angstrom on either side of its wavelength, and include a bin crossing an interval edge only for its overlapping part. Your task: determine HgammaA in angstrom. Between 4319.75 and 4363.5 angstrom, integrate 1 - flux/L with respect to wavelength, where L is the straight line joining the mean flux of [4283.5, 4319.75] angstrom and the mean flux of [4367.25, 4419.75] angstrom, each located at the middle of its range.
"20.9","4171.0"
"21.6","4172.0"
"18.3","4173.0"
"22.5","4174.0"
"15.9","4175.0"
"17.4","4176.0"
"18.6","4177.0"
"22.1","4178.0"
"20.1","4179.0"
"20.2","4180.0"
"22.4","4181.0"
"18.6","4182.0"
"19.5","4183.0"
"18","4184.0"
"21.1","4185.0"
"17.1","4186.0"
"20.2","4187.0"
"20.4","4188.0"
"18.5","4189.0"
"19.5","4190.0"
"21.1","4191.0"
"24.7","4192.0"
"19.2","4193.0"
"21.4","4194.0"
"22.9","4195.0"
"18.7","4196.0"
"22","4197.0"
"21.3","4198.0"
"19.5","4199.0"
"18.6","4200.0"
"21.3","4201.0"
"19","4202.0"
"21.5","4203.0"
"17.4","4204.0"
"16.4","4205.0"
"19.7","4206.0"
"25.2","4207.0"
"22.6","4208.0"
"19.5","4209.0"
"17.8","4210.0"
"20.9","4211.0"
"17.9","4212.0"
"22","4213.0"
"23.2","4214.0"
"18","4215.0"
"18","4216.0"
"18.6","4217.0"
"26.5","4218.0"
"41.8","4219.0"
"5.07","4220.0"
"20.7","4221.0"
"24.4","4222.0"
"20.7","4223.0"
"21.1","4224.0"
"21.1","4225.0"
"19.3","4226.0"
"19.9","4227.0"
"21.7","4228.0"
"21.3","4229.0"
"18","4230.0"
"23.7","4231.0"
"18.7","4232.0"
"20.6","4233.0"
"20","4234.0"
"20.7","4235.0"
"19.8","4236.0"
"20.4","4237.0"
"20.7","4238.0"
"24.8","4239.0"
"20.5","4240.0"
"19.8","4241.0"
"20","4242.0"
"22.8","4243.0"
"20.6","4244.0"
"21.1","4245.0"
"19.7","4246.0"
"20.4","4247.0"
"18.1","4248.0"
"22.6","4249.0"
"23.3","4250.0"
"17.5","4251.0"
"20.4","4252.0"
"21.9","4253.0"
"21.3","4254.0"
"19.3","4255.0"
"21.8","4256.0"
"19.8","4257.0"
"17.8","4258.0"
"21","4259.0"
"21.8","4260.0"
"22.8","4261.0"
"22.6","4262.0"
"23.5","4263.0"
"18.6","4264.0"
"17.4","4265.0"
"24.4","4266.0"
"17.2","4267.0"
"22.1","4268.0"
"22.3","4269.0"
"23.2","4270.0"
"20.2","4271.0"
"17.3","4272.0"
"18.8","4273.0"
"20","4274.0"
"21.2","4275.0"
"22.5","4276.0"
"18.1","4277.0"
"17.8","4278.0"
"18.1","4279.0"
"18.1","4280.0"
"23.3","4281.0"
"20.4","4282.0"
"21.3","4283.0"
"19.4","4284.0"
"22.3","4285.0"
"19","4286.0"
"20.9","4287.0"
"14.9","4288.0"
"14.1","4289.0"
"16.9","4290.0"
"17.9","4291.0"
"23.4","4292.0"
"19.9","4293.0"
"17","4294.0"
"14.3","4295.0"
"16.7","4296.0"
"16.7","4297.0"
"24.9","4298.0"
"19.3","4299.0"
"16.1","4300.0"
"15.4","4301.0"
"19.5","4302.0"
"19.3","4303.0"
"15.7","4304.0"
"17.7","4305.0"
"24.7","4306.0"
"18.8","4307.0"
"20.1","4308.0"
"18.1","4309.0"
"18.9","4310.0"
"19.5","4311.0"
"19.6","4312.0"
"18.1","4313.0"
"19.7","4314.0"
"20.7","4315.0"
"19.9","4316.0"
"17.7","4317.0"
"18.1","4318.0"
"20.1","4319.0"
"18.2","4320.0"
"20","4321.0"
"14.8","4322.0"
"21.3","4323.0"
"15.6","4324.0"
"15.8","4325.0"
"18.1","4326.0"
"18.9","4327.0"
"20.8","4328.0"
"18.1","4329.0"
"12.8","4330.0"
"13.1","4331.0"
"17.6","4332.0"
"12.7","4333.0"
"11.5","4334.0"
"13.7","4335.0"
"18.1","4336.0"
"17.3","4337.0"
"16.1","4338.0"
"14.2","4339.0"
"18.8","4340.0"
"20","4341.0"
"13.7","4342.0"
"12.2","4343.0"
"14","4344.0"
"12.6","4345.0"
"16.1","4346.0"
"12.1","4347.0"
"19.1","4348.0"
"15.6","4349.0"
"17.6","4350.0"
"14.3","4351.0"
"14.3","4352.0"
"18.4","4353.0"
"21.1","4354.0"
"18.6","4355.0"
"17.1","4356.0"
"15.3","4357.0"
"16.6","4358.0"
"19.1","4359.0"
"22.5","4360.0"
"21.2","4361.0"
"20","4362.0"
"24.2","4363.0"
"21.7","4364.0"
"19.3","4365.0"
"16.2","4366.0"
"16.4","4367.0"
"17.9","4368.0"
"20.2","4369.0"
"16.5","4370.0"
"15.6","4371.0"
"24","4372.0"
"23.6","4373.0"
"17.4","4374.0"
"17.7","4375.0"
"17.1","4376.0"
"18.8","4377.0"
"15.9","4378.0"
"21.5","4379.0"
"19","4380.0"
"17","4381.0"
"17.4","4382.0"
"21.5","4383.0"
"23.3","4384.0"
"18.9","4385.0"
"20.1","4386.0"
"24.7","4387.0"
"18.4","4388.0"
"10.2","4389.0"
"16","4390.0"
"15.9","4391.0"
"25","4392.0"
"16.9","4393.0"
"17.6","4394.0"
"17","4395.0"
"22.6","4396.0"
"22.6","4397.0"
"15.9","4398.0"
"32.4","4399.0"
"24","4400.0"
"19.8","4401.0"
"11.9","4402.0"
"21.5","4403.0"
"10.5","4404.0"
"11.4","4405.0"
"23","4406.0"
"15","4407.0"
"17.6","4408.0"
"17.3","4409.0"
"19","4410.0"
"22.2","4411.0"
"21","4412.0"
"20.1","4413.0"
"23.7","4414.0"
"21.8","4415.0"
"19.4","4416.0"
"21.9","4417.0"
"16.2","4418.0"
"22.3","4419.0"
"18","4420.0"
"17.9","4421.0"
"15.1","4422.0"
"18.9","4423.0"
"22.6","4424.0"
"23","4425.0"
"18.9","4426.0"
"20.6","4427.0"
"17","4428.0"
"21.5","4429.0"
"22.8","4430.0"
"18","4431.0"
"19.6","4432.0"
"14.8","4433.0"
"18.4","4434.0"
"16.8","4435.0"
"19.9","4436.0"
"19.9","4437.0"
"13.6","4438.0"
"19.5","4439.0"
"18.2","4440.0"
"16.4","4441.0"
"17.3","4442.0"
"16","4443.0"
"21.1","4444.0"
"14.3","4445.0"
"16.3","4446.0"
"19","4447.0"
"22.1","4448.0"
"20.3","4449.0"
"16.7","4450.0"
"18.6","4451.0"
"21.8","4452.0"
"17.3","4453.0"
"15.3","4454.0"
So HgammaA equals 4.8 angstrom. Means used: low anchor 18.8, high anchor 19.2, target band 16.9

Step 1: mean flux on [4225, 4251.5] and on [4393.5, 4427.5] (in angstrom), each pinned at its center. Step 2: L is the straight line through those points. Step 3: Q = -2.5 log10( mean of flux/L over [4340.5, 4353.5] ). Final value 0.28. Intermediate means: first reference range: 20.6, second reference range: 19.5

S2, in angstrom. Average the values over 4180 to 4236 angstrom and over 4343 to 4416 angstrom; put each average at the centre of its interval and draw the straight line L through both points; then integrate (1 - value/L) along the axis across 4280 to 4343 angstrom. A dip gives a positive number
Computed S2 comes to 4.3 angstrom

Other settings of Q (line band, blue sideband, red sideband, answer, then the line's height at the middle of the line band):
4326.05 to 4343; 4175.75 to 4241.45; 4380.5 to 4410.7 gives 0.21 mag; 19.4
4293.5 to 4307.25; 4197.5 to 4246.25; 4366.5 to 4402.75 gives 0.10 mag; 20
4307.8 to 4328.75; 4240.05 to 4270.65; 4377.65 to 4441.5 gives 0.08 mag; 20.1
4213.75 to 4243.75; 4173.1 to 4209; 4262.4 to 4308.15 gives -0.07 mag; 19.8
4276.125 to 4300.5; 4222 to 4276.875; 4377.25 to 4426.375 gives 0.08 mag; 20.3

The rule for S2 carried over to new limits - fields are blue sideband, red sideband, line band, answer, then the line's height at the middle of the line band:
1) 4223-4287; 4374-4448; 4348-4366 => 0.8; 19.5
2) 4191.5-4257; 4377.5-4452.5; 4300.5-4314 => 0.7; 20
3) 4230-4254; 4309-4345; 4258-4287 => -1.6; 19.4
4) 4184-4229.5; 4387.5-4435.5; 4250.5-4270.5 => -0.6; 20.2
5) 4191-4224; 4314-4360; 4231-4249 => -0.8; 19.8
